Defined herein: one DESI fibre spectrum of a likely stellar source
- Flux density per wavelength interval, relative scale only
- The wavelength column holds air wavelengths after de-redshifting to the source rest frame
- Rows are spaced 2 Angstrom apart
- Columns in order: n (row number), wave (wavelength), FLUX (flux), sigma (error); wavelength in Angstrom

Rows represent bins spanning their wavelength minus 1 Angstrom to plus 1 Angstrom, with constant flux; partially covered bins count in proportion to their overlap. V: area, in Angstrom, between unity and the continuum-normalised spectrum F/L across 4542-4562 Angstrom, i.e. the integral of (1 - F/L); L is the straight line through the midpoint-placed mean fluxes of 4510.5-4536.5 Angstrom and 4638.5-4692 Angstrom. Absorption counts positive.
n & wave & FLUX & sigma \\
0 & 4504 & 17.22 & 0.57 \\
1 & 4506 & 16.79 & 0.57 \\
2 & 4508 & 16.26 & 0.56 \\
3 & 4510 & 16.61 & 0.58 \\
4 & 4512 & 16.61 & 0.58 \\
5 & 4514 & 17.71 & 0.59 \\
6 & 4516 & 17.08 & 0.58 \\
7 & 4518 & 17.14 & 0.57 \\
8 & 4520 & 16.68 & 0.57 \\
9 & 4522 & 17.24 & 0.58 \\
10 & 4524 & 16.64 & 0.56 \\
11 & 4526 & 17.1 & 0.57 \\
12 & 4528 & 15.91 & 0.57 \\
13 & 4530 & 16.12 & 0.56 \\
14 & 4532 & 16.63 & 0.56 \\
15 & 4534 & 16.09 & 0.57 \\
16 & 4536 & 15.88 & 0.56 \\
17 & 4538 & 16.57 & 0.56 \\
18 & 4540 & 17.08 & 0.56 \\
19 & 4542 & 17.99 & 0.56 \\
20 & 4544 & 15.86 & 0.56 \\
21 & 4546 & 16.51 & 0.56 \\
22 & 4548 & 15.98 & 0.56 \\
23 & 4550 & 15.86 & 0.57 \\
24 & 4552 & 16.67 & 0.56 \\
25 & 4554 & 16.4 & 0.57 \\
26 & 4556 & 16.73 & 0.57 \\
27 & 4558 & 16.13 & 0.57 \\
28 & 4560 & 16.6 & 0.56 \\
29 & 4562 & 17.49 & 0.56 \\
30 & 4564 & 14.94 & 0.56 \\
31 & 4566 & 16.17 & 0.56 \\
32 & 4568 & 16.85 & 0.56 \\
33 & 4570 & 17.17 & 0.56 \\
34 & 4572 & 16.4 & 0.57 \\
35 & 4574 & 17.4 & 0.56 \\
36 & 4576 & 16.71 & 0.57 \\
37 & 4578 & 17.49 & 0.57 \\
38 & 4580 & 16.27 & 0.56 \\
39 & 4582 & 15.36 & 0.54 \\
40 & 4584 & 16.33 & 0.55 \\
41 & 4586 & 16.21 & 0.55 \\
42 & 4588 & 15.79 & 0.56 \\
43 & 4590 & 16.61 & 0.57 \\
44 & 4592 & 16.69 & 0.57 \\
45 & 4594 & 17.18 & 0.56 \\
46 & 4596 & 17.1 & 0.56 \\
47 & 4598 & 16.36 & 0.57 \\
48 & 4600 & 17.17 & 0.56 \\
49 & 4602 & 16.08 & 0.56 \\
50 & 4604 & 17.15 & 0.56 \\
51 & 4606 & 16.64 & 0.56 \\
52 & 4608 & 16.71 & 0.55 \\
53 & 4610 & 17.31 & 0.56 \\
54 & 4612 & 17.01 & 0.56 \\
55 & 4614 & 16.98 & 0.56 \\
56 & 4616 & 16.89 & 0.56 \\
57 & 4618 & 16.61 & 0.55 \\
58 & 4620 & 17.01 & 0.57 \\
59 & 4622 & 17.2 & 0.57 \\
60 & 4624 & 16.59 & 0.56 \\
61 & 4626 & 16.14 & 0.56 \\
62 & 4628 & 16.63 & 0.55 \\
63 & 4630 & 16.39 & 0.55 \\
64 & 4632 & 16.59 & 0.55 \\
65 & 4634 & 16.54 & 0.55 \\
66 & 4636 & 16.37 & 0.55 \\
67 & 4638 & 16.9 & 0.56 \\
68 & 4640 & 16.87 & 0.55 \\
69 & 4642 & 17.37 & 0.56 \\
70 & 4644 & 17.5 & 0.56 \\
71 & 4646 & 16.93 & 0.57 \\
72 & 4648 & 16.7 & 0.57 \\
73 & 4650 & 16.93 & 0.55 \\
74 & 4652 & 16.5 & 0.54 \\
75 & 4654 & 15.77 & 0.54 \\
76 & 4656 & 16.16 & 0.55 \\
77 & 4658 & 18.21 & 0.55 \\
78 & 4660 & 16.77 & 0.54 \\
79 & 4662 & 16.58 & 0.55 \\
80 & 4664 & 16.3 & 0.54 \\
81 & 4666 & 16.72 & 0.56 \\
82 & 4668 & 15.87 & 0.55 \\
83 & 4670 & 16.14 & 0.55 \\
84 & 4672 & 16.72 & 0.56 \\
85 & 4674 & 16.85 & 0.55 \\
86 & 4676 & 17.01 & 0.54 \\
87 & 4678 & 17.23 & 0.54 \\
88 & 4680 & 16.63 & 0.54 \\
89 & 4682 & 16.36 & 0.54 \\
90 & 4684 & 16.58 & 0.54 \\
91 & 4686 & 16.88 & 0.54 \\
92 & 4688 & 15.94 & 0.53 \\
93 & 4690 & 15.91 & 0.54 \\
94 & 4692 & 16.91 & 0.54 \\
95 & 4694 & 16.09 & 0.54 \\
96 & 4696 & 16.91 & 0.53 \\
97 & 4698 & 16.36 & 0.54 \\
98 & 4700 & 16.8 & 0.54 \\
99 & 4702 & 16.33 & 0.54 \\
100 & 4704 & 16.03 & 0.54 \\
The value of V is 0.3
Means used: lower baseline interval 16.7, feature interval 16.4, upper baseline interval 16.7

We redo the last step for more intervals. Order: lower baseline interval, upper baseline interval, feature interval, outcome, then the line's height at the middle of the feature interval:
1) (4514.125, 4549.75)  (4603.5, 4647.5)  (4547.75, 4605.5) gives 0.65 Angstrom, 16.7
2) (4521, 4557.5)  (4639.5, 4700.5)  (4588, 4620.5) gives -0.44 Angstrom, 16.6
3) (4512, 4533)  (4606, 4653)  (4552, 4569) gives 0.39 Angstrom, 16.8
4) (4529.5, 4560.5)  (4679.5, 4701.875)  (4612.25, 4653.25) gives -0.78 Angstrom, 16.5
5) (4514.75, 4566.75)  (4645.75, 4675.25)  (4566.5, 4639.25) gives -0.52 Angstrom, 16.6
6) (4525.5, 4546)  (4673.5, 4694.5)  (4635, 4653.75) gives -0.32 Angstrom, 16.6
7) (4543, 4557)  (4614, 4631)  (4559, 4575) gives -0.24 Angstrom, 16.4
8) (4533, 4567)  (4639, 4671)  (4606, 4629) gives -0.30 Angstrom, 16.6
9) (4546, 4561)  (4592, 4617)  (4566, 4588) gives 0.04 Angstrom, 16.6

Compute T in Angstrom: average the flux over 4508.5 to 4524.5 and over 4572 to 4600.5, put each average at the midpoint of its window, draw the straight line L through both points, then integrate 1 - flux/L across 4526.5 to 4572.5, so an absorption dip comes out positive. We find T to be 0.9 Angstrom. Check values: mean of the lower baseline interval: 17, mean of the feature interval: 16.4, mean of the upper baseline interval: 16.6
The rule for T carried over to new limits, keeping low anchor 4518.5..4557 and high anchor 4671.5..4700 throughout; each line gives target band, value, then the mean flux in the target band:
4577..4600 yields 0.05 Angstrom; 16.5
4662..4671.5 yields 0.16 Angstrom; 16.3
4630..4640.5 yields -0.03 Angstrom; 16.6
